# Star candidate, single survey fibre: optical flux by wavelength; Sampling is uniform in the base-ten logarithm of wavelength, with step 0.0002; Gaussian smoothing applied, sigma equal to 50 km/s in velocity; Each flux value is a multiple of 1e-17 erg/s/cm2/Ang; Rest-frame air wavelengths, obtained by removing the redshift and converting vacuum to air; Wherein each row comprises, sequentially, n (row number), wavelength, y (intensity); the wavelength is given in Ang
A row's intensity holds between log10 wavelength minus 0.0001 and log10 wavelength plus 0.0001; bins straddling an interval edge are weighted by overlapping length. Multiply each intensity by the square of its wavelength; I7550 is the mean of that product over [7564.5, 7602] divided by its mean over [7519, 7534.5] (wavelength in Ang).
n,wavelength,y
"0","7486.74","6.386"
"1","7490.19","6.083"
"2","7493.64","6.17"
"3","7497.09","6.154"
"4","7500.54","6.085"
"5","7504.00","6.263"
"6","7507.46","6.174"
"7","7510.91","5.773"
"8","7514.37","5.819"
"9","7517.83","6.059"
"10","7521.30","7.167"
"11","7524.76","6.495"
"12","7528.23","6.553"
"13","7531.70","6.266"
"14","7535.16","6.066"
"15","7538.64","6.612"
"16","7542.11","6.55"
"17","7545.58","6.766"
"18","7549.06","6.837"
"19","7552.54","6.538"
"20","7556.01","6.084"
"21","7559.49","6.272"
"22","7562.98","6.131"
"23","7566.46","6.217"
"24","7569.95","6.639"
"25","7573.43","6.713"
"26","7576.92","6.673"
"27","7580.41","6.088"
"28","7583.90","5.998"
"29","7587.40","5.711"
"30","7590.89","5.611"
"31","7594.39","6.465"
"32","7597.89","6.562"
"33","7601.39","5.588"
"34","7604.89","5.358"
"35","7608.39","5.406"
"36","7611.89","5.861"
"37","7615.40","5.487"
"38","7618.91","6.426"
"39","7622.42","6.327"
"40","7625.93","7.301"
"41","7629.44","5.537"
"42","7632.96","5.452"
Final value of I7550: 0.96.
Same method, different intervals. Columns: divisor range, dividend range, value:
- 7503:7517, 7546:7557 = 1.10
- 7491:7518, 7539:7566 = 1.08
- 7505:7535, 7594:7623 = 0.96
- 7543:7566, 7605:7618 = 0.89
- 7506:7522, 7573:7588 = 1.03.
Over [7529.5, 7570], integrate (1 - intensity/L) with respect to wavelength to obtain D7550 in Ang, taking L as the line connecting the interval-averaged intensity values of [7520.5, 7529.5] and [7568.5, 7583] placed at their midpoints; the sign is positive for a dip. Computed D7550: 1.2 Ang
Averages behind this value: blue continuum 6.7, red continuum 6.5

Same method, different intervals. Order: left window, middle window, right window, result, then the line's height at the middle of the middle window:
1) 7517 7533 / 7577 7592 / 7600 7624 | 0.2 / 6.02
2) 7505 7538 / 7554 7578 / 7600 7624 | -1.4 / 6.03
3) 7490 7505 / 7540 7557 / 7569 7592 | -1.1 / 6.19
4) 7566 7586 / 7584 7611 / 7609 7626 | 1.8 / 6.25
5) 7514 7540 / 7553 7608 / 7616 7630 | 2.3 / 6.4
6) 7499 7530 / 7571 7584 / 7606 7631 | -0.6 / 6.13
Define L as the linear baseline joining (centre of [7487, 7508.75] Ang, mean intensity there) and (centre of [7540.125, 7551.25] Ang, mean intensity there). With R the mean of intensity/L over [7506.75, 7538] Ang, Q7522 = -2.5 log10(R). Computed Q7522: 0.03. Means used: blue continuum 6.17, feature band 6.28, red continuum 6.71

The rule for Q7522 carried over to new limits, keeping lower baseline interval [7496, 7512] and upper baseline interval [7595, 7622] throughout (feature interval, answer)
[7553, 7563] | -0.042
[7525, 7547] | -0.076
